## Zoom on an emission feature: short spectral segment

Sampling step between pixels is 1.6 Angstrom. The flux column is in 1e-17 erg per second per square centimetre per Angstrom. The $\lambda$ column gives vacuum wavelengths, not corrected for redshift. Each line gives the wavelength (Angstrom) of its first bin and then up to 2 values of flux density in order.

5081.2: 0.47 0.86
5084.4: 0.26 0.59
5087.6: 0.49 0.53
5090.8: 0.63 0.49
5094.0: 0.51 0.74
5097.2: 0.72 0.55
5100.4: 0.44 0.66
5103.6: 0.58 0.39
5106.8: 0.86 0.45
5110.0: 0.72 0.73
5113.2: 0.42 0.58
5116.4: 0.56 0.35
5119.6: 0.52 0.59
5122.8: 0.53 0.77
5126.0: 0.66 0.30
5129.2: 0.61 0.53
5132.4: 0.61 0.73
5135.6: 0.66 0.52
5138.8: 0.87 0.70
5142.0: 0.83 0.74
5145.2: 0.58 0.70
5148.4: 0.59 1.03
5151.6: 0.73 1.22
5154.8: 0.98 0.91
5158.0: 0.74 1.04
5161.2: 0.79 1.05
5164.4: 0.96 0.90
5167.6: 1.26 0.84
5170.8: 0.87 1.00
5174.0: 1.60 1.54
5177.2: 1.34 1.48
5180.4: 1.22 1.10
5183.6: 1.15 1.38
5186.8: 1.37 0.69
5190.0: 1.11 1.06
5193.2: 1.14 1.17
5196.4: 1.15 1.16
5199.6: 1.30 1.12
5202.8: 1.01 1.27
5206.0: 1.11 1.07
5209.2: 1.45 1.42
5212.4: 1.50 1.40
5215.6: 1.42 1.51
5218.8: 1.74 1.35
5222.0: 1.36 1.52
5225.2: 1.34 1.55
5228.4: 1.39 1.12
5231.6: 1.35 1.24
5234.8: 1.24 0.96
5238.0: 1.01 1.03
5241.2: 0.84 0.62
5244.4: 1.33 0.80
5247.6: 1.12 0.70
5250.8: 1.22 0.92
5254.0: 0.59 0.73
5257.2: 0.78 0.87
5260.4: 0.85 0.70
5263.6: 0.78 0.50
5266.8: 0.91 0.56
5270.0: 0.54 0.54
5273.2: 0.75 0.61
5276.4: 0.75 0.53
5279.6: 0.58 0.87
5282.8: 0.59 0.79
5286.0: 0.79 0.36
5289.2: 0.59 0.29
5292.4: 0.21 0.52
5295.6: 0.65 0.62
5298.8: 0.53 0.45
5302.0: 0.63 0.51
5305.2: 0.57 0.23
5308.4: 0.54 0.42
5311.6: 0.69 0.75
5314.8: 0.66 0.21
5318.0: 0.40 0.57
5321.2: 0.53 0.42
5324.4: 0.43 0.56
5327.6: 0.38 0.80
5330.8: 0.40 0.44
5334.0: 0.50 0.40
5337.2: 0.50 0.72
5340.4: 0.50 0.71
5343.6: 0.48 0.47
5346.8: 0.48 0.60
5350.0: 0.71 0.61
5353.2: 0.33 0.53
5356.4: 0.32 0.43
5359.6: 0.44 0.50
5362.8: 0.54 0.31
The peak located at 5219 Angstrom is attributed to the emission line C III]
